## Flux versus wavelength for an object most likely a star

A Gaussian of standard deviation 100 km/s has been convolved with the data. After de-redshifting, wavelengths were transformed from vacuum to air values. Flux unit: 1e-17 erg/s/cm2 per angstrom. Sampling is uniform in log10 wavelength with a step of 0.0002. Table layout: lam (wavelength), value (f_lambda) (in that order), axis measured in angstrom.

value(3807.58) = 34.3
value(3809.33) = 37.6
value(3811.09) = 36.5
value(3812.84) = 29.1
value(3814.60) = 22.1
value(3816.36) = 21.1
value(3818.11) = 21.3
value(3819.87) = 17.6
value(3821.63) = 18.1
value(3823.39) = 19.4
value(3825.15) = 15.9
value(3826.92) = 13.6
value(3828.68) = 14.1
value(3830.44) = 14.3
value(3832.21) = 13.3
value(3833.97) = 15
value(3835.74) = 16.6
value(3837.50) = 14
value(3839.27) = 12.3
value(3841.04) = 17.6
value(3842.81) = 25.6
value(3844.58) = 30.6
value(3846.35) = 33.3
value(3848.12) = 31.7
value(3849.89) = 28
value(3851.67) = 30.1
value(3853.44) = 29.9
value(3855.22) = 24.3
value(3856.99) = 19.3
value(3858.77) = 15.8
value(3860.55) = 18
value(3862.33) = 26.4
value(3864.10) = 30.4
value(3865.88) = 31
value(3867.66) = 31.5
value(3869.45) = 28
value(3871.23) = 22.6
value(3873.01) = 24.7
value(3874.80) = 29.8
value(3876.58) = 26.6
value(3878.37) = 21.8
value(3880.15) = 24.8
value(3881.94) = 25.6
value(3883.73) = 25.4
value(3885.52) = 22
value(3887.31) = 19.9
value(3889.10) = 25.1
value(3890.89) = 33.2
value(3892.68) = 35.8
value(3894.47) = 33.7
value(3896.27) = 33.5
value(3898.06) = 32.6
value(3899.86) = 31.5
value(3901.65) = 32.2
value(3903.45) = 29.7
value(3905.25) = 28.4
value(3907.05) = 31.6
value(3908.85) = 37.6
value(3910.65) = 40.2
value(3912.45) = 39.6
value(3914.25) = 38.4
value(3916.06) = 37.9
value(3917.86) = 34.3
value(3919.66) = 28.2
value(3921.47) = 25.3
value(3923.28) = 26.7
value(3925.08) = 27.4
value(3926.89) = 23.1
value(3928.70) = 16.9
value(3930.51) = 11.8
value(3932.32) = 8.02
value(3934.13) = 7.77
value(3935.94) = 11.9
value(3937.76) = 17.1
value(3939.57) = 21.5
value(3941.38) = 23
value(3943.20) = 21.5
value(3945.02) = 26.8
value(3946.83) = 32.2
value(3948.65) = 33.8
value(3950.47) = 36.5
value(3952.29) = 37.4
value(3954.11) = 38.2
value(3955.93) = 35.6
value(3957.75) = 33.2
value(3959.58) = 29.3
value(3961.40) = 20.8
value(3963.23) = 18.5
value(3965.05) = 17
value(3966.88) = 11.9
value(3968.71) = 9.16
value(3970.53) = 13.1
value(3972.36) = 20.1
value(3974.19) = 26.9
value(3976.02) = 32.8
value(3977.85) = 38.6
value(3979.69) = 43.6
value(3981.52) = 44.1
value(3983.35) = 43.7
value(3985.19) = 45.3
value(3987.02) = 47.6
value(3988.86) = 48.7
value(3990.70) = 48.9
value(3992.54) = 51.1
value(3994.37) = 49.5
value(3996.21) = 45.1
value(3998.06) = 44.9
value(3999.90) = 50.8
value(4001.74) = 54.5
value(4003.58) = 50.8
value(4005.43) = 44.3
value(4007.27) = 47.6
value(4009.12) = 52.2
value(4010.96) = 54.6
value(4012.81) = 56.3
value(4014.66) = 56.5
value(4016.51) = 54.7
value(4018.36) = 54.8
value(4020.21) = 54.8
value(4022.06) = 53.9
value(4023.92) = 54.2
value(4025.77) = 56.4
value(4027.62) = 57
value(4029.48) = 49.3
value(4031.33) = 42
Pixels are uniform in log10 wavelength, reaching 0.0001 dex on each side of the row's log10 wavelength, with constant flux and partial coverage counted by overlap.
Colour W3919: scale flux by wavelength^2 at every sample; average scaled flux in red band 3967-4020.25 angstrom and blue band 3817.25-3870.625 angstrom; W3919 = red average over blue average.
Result 2.2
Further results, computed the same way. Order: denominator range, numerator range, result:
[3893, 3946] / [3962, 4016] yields 1.56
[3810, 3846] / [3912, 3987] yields 1.47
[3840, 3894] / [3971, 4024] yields 1.91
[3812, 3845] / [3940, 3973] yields 1.48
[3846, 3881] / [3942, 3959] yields 1.30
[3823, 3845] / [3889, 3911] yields 2.02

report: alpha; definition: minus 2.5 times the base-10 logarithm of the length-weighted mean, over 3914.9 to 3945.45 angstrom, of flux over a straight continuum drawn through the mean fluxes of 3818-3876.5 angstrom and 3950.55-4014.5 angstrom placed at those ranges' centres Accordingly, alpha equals 0.421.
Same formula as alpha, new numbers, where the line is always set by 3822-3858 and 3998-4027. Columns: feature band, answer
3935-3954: 0.46 mag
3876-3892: 0.16 mag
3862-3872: -0.11 mag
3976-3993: 0.07 mag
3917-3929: 0.34 mag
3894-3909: 0.01 mag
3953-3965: 0.44 mag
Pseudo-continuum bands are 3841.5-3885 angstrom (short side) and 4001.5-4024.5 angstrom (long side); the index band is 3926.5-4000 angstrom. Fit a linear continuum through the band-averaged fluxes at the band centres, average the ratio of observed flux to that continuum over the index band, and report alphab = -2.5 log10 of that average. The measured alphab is 0.44 mag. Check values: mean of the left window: 26.3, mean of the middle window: 30.1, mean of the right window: 52.9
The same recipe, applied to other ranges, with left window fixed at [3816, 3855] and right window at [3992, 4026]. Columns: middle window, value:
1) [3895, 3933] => 0.17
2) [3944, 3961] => 0.25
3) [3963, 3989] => 0.46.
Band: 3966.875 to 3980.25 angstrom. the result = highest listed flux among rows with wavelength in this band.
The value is 43.6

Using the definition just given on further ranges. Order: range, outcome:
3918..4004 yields 54.5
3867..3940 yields 40.2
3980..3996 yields 51.1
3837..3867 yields 33.3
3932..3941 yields 21.5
